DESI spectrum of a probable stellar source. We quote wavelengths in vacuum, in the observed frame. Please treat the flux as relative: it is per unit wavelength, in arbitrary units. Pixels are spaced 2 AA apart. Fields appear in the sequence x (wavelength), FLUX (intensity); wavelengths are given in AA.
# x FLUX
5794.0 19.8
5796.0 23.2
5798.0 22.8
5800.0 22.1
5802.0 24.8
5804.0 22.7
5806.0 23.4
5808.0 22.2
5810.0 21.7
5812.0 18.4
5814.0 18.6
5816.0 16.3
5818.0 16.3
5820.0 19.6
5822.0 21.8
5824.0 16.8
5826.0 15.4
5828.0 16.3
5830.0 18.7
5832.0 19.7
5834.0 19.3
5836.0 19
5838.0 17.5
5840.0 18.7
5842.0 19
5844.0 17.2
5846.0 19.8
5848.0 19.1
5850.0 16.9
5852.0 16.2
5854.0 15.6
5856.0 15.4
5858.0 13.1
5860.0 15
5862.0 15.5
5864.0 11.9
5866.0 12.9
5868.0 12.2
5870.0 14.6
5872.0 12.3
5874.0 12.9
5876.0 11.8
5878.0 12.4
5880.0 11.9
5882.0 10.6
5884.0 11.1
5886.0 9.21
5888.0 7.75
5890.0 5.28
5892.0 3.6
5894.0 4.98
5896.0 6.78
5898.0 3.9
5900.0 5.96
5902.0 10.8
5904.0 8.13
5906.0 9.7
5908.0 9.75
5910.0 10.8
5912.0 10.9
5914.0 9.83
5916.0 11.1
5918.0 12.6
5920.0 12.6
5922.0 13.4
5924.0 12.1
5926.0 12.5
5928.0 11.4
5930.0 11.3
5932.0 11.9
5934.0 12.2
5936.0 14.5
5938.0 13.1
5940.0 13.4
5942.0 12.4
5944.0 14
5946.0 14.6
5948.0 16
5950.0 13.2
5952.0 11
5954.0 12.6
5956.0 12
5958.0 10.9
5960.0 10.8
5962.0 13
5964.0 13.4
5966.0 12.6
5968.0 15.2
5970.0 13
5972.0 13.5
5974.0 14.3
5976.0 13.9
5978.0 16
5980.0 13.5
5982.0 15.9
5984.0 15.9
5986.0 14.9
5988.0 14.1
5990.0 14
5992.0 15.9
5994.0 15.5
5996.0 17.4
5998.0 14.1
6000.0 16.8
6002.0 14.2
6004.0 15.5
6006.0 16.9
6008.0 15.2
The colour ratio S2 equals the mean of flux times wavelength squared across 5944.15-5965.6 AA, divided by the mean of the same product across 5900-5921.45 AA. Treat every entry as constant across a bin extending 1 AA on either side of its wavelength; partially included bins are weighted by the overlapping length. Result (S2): 1.24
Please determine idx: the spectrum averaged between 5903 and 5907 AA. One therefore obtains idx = 8.91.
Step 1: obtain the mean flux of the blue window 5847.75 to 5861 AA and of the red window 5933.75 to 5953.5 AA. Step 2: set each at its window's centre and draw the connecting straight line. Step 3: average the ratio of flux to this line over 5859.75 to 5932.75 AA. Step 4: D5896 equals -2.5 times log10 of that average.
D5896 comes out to 0.36 mag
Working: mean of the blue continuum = 15.7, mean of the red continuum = 13.5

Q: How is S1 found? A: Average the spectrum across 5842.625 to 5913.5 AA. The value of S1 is 11.6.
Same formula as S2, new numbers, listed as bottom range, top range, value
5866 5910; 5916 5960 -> 1.37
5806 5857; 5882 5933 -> 0.53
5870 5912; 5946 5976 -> 1.46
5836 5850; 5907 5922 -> 0.62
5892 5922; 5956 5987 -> 1.54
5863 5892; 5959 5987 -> 1.32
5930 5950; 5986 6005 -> 1.16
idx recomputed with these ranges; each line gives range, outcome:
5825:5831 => 16.8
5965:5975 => 13.7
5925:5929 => 11.9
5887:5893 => 5.54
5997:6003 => 15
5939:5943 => 12.9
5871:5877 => 12.3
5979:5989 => 14.9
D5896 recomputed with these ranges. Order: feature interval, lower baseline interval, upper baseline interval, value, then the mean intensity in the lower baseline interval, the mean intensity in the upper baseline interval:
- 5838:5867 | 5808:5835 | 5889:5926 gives -0.071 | 18.5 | 9.11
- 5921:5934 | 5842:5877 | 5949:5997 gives 0.181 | 15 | 13.9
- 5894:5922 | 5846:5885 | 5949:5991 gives 0.409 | 13.9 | 13.5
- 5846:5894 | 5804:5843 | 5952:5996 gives 0.368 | 19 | 13.9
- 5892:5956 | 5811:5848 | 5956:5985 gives 0.329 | 18.3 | 13.6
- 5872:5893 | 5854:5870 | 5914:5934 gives 0.335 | 13.9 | 12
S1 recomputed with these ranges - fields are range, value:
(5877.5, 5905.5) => 7.98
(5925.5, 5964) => 12.7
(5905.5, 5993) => 13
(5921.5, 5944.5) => 12.6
